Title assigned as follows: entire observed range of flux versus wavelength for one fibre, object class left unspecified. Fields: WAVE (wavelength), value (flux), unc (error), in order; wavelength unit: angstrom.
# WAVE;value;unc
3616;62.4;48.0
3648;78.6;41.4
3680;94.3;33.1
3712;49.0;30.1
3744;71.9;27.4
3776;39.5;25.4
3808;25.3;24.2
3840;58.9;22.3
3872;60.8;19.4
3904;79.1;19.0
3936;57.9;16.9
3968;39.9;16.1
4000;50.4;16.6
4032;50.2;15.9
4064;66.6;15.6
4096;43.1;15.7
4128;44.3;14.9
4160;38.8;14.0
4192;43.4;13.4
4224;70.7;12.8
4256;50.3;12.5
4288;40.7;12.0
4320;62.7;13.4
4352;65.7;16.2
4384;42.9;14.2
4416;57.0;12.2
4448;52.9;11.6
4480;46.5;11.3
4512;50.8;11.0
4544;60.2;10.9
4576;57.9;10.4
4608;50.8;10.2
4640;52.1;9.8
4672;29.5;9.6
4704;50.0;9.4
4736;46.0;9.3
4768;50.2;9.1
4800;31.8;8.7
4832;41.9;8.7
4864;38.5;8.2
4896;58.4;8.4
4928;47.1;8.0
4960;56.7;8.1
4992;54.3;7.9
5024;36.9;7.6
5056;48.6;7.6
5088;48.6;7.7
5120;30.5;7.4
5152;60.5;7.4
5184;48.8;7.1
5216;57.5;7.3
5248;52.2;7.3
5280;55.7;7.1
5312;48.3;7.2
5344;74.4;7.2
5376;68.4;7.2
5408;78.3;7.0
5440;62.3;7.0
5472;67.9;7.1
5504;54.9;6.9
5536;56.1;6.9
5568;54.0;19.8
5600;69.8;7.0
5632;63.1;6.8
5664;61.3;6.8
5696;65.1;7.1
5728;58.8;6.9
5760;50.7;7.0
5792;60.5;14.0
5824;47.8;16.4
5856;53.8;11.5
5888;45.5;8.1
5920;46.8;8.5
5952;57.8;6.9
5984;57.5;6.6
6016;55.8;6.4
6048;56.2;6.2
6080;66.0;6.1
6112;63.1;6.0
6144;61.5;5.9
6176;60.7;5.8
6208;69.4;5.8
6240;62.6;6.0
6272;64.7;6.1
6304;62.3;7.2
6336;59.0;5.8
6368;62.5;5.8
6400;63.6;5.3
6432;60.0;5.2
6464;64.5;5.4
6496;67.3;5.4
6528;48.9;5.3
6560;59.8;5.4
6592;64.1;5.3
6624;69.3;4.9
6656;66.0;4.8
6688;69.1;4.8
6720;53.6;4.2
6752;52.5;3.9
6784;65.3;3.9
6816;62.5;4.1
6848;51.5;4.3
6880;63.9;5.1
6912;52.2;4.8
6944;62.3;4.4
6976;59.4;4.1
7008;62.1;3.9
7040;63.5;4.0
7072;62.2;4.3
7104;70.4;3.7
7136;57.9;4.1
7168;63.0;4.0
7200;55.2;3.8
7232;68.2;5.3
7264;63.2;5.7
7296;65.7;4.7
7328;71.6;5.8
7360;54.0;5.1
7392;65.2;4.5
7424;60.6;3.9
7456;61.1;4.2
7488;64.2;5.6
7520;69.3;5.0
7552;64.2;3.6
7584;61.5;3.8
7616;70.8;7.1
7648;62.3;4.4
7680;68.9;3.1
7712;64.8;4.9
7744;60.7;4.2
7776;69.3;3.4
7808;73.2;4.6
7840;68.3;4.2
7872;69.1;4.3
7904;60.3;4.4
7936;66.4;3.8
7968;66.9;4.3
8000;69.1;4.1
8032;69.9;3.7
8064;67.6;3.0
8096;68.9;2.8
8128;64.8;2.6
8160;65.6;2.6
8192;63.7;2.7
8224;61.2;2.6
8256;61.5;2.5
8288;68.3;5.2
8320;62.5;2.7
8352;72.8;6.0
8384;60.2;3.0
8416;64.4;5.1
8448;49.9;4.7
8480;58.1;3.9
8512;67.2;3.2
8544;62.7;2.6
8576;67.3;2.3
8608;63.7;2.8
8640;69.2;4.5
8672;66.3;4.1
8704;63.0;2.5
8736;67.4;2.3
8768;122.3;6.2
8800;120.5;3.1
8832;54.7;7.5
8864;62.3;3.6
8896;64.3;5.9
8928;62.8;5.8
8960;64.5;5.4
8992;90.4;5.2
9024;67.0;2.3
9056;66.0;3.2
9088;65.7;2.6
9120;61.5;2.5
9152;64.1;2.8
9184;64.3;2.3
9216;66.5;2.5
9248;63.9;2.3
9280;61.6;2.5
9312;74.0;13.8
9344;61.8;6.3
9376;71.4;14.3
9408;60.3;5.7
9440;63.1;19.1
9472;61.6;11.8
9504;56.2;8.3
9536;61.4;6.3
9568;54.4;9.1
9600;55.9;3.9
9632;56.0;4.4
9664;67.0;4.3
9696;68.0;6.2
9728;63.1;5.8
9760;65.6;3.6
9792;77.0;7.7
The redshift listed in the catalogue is 0.338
